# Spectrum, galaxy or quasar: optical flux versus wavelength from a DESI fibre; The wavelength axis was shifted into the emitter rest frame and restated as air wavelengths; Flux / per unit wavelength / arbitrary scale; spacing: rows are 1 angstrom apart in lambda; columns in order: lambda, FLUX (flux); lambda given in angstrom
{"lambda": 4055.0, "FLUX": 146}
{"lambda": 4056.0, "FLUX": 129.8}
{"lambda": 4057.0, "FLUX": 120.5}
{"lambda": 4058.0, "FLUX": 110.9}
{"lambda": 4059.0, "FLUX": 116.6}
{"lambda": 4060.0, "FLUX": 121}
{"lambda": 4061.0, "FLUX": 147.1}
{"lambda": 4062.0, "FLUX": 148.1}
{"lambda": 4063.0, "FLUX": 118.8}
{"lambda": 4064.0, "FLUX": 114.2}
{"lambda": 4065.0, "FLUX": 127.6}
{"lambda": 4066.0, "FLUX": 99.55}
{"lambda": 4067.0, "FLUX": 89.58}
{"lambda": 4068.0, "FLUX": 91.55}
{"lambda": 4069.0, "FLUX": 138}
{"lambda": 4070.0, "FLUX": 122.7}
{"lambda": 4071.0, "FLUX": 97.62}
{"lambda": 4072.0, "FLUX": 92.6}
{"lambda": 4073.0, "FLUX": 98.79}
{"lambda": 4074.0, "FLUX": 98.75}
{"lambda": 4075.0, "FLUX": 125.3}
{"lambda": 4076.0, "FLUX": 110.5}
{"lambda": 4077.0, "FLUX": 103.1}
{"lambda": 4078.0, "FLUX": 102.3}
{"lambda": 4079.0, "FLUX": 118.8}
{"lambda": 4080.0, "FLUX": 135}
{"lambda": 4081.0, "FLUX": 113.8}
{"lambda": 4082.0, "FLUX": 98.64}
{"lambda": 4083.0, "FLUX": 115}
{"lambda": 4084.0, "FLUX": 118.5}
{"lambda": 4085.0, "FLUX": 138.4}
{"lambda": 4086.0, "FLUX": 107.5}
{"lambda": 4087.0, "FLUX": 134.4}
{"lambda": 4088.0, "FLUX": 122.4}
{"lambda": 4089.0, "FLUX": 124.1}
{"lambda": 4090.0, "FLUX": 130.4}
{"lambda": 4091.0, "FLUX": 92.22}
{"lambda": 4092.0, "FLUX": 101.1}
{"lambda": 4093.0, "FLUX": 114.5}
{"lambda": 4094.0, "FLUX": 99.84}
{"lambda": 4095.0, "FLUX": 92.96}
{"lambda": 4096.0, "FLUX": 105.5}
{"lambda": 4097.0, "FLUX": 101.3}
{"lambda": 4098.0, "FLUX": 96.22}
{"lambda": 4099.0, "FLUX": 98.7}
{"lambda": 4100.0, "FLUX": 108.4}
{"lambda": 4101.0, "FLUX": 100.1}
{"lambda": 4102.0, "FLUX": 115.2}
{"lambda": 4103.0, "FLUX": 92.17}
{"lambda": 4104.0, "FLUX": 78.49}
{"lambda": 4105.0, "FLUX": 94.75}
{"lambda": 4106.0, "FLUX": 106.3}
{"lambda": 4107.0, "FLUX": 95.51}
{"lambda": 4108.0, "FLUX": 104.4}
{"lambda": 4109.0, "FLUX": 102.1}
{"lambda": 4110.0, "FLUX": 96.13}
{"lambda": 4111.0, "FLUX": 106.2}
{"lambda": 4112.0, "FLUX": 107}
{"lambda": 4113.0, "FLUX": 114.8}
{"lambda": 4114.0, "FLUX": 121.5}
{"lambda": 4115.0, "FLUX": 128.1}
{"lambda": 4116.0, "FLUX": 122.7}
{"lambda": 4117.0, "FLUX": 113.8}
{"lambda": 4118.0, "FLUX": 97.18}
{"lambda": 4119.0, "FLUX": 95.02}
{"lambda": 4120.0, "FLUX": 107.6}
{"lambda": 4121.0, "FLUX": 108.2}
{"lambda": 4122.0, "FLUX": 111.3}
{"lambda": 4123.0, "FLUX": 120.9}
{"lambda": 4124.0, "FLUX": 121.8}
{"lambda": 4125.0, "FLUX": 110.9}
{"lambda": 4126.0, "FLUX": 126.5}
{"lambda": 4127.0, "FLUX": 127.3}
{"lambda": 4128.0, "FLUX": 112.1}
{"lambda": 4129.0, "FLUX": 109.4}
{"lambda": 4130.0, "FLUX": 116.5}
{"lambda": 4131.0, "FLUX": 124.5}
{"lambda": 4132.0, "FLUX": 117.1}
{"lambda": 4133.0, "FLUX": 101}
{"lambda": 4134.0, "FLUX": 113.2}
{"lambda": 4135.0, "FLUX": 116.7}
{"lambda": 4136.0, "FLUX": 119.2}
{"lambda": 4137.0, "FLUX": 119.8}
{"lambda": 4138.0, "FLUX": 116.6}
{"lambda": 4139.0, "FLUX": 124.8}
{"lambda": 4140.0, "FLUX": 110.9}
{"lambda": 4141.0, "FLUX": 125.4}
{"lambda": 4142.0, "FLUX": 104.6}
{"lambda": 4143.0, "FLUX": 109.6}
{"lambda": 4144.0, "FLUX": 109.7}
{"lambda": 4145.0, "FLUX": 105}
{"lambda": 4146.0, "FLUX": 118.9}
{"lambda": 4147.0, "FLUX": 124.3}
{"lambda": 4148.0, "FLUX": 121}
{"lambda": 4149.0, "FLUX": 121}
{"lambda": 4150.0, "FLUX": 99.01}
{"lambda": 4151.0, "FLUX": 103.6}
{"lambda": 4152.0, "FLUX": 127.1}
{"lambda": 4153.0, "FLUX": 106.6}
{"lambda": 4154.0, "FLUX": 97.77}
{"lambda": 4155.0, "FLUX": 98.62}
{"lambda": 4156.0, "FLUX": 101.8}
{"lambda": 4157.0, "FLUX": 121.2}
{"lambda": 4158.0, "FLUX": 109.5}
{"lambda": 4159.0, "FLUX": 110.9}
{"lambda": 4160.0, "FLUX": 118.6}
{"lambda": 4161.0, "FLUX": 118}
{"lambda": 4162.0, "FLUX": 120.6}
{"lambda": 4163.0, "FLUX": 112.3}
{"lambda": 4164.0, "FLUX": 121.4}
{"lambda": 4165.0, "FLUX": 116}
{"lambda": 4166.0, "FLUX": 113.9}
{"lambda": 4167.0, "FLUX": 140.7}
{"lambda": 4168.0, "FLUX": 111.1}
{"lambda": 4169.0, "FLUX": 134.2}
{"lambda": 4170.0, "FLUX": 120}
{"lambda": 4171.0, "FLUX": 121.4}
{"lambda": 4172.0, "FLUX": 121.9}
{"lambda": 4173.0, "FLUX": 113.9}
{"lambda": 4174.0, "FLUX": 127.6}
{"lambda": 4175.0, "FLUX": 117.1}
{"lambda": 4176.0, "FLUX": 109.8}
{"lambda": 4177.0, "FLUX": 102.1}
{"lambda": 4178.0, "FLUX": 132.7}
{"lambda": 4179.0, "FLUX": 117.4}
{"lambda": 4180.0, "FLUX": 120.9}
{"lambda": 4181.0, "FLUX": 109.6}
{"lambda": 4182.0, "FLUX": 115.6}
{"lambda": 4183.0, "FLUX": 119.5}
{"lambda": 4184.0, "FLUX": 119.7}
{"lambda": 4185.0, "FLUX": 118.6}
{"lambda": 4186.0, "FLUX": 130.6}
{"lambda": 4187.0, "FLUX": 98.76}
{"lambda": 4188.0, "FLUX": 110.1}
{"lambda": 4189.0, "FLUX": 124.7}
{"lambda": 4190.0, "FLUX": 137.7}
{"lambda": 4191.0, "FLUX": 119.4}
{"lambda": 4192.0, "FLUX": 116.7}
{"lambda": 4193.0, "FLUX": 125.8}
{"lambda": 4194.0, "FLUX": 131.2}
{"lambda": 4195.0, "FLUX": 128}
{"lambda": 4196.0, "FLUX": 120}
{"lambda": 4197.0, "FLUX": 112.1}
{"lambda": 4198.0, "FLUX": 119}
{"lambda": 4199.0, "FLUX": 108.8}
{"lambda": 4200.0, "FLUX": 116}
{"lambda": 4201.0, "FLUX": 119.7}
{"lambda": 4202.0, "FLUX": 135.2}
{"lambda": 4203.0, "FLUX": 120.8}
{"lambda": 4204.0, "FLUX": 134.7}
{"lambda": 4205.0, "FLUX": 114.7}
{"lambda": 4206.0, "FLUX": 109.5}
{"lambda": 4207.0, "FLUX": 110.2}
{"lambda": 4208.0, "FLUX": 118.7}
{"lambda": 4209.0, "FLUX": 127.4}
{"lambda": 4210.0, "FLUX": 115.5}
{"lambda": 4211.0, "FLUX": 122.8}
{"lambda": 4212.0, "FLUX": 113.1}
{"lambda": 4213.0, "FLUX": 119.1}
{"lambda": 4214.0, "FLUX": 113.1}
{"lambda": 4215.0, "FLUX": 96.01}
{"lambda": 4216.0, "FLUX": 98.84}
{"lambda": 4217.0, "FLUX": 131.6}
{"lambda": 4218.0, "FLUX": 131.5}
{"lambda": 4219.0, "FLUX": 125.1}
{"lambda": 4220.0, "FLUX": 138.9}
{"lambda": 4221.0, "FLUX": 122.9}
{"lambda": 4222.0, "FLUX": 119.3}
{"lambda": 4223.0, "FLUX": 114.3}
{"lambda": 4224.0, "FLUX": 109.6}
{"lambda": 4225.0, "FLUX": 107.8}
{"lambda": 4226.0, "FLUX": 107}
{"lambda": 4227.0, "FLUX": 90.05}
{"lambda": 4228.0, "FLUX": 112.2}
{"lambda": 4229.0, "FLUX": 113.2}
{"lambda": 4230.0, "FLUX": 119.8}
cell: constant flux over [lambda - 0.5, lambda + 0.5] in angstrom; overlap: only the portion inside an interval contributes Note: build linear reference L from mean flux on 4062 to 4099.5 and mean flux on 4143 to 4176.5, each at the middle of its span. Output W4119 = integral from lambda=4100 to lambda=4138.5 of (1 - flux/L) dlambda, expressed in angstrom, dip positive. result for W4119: 1.01 angstrom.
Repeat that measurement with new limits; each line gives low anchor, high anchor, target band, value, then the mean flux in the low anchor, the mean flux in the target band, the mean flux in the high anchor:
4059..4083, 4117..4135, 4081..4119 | 1.8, 114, 108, 113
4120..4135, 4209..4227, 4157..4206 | -1.4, 116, 119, 116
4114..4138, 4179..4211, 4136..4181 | 0.5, 115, 116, 120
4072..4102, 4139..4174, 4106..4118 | 0.3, 110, 109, 115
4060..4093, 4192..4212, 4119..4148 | 0.5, 115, 115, 120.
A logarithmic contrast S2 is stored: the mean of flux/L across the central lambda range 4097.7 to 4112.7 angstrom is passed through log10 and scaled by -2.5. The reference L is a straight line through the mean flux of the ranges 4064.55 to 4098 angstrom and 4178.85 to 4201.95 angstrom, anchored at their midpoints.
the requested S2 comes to 0.125 mag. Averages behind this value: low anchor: 111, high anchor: 119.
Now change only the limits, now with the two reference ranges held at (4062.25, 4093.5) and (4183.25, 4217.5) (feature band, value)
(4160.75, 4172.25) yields -0.03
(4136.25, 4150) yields 0.00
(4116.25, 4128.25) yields 0.02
